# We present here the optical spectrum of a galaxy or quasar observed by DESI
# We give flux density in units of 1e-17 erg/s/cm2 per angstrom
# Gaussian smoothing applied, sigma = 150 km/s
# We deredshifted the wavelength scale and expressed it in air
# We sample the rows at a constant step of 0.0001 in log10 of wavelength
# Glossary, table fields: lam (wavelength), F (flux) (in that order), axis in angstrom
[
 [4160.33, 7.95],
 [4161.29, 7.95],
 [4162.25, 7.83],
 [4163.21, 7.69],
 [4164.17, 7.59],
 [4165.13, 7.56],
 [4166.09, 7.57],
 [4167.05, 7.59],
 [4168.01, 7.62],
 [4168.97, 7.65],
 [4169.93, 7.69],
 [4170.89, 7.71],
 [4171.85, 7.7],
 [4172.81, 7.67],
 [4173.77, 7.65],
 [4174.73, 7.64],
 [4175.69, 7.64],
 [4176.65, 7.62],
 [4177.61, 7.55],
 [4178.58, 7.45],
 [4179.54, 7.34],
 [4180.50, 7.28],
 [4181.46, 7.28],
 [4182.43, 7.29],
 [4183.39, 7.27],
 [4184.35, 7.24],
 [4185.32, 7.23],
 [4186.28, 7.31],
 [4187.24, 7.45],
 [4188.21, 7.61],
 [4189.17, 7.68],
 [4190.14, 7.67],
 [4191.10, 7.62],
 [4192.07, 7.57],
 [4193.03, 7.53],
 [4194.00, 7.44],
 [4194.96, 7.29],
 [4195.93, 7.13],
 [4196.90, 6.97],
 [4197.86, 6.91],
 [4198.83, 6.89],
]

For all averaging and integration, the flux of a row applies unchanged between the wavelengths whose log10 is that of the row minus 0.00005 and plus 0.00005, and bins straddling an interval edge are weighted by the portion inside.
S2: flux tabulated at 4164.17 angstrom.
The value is 7.59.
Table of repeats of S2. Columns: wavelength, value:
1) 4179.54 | 7.34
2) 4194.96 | 7.29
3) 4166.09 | 7.57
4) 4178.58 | 7.45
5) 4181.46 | 7.28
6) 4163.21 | 7.69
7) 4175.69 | 7.64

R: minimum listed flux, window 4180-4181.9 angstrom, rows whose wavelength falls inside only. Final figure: 7.28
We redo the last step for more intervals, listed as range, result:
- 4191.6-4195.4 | 7.29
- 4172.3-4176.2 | 7.64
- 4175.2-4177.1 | 7.62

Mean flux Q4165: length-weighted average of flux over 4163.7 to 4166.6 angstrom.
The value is 7.57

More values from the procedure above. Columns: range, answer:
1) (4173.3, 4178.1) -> 7.62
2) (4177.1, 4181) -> 7.41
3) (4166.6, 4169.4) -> 7.62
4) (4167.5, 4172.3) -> 7.67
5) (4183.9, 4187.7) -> 7.31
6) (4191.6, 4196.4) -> 7.4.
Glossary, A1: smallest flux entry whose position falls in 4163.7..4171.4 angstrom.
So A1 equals 7.56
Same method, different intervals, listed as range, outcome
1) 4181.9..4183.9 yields 7.27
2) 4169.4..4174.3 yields 7.65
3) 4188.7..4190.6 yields 7.67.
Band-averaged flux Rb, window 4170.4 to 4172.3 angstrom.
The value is 7.71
